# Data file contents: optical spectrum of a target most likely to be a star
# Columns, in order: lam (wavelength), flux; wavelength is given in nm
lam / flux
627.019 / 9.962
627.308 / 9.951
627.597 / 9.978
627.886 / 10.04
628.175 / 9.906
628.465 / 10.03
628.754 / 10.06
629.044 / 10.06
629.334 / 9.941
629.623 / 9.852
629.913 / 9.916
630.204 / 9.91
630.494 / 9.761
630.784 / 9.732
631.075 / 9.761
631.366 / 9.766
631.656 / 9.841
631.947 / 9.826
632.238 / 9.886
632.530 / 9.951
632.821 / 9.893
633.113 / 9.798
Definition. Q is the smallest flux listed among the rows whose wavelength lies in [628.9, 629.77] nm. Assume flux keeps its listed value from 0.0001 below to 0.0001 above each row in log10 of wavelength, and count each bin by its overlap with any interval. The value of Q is 9.852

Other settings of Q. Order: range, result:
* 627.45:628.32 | 9.906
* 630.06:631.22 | 9.732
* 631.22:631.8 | 9.766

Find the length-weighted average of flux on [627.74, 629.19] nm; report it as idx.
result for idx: 10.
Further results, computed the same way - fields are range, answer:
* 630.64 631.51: 9.74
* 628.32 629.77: 9.99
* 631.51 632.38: 9.86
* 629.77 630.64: 9.86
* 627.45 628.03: 10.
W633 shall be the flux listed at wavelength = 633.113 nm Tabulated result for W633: 9.798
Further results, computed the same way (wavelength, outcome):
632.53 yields 9.951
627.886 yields 10.04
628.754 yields 10.06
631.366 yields 9.766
